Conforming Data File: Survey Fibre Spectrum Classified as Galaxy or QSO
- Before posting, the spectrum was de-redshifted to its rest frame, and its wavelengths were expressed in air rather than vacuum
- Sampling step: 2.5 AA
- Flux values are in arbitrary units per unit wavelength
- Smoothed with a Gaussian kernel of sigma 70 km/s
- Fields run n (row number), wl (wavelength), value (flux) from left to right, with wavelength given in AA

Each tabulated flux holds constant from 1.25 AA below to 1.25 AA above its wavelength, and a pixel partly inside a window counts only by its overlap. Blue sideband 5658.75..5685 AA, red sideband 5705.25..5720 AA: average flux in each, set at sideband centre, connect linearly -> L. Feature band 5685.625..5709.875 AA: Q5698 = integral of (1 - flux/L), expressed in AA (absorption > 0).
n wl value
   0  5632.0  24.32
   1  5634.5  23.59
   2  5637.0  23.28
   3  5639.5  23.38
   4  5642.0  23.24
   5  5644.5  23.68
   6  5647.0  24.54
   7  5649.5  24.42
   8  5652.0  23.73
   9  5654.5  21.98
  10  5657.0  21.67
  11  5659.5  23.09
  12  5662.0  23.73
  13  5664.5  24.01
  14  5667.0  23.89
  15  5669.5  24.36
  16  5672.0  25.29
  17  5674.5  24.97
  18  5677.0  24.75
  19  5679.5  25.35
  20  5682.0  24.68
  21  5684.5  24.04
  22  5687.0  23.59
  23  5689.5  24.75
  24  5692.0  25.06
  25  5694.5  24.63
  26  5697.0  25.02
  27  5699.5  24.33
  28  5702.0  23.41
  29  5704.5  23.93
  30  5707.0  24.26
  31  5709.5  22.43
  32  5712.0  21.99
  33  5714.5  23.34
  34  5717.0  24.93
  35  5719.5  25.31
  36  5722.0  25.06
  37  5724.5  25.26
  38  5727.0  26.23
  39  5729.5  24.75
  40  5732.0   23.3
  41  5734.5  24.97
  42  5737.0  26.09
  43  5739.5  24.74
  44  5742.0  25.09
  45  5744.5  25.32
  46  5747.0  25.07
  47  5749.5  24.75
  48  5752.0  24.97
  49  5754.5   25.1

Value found -0.3 AA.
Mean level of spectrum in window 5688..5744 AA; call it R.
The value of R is 24.5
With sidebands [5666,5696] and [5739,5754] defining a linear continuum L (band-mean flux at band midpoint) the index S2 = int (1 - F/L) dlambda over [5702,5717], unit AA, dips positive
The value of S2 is 0.9 AA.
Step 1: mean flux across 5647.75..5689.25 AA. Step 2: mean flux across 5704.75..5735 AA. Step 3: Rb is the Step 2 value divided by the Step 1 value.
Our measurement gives 1.0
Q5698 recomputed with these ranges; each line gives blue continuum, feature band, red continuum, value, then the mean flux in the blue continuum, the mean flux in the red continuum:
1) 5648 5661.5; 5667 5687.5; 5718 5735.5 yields -0.84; 23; 25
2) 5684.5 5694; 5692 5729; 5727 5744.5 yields 0.51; 24.4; 25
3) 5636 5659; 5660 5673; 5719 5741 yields -0.24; 23.3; 25.1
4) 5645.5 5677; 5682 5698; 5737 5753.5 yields -0.17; 23.8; 25.1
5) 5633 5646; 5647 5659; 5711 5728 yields 0.27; 23.5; 24.6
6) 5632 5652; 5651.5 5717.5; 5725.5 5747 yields 1.05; 23.8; 25.1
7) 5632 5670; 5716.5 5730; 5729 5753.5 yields -0.37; 23.5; 24.9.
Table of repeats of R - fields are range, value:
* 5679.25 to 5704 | 24.4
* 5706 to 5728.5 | 24.3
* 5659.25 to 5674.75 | 24.2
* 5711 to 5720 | 23.8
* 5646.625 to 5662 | 23.2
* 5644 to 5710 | 24.1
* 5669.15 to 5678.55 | 24.9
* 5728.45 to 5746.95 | 24.9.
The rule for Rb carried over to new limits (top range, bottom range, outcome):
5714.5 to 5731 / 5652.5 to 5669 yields 1.08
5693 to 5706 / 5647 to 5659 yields 1.05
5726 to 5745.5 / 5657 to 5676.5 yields 1.04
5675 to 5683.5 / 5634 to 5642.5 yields 1.07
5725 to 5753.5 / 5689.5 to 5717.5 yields 1.05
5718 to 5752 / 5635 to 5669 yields 1.07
